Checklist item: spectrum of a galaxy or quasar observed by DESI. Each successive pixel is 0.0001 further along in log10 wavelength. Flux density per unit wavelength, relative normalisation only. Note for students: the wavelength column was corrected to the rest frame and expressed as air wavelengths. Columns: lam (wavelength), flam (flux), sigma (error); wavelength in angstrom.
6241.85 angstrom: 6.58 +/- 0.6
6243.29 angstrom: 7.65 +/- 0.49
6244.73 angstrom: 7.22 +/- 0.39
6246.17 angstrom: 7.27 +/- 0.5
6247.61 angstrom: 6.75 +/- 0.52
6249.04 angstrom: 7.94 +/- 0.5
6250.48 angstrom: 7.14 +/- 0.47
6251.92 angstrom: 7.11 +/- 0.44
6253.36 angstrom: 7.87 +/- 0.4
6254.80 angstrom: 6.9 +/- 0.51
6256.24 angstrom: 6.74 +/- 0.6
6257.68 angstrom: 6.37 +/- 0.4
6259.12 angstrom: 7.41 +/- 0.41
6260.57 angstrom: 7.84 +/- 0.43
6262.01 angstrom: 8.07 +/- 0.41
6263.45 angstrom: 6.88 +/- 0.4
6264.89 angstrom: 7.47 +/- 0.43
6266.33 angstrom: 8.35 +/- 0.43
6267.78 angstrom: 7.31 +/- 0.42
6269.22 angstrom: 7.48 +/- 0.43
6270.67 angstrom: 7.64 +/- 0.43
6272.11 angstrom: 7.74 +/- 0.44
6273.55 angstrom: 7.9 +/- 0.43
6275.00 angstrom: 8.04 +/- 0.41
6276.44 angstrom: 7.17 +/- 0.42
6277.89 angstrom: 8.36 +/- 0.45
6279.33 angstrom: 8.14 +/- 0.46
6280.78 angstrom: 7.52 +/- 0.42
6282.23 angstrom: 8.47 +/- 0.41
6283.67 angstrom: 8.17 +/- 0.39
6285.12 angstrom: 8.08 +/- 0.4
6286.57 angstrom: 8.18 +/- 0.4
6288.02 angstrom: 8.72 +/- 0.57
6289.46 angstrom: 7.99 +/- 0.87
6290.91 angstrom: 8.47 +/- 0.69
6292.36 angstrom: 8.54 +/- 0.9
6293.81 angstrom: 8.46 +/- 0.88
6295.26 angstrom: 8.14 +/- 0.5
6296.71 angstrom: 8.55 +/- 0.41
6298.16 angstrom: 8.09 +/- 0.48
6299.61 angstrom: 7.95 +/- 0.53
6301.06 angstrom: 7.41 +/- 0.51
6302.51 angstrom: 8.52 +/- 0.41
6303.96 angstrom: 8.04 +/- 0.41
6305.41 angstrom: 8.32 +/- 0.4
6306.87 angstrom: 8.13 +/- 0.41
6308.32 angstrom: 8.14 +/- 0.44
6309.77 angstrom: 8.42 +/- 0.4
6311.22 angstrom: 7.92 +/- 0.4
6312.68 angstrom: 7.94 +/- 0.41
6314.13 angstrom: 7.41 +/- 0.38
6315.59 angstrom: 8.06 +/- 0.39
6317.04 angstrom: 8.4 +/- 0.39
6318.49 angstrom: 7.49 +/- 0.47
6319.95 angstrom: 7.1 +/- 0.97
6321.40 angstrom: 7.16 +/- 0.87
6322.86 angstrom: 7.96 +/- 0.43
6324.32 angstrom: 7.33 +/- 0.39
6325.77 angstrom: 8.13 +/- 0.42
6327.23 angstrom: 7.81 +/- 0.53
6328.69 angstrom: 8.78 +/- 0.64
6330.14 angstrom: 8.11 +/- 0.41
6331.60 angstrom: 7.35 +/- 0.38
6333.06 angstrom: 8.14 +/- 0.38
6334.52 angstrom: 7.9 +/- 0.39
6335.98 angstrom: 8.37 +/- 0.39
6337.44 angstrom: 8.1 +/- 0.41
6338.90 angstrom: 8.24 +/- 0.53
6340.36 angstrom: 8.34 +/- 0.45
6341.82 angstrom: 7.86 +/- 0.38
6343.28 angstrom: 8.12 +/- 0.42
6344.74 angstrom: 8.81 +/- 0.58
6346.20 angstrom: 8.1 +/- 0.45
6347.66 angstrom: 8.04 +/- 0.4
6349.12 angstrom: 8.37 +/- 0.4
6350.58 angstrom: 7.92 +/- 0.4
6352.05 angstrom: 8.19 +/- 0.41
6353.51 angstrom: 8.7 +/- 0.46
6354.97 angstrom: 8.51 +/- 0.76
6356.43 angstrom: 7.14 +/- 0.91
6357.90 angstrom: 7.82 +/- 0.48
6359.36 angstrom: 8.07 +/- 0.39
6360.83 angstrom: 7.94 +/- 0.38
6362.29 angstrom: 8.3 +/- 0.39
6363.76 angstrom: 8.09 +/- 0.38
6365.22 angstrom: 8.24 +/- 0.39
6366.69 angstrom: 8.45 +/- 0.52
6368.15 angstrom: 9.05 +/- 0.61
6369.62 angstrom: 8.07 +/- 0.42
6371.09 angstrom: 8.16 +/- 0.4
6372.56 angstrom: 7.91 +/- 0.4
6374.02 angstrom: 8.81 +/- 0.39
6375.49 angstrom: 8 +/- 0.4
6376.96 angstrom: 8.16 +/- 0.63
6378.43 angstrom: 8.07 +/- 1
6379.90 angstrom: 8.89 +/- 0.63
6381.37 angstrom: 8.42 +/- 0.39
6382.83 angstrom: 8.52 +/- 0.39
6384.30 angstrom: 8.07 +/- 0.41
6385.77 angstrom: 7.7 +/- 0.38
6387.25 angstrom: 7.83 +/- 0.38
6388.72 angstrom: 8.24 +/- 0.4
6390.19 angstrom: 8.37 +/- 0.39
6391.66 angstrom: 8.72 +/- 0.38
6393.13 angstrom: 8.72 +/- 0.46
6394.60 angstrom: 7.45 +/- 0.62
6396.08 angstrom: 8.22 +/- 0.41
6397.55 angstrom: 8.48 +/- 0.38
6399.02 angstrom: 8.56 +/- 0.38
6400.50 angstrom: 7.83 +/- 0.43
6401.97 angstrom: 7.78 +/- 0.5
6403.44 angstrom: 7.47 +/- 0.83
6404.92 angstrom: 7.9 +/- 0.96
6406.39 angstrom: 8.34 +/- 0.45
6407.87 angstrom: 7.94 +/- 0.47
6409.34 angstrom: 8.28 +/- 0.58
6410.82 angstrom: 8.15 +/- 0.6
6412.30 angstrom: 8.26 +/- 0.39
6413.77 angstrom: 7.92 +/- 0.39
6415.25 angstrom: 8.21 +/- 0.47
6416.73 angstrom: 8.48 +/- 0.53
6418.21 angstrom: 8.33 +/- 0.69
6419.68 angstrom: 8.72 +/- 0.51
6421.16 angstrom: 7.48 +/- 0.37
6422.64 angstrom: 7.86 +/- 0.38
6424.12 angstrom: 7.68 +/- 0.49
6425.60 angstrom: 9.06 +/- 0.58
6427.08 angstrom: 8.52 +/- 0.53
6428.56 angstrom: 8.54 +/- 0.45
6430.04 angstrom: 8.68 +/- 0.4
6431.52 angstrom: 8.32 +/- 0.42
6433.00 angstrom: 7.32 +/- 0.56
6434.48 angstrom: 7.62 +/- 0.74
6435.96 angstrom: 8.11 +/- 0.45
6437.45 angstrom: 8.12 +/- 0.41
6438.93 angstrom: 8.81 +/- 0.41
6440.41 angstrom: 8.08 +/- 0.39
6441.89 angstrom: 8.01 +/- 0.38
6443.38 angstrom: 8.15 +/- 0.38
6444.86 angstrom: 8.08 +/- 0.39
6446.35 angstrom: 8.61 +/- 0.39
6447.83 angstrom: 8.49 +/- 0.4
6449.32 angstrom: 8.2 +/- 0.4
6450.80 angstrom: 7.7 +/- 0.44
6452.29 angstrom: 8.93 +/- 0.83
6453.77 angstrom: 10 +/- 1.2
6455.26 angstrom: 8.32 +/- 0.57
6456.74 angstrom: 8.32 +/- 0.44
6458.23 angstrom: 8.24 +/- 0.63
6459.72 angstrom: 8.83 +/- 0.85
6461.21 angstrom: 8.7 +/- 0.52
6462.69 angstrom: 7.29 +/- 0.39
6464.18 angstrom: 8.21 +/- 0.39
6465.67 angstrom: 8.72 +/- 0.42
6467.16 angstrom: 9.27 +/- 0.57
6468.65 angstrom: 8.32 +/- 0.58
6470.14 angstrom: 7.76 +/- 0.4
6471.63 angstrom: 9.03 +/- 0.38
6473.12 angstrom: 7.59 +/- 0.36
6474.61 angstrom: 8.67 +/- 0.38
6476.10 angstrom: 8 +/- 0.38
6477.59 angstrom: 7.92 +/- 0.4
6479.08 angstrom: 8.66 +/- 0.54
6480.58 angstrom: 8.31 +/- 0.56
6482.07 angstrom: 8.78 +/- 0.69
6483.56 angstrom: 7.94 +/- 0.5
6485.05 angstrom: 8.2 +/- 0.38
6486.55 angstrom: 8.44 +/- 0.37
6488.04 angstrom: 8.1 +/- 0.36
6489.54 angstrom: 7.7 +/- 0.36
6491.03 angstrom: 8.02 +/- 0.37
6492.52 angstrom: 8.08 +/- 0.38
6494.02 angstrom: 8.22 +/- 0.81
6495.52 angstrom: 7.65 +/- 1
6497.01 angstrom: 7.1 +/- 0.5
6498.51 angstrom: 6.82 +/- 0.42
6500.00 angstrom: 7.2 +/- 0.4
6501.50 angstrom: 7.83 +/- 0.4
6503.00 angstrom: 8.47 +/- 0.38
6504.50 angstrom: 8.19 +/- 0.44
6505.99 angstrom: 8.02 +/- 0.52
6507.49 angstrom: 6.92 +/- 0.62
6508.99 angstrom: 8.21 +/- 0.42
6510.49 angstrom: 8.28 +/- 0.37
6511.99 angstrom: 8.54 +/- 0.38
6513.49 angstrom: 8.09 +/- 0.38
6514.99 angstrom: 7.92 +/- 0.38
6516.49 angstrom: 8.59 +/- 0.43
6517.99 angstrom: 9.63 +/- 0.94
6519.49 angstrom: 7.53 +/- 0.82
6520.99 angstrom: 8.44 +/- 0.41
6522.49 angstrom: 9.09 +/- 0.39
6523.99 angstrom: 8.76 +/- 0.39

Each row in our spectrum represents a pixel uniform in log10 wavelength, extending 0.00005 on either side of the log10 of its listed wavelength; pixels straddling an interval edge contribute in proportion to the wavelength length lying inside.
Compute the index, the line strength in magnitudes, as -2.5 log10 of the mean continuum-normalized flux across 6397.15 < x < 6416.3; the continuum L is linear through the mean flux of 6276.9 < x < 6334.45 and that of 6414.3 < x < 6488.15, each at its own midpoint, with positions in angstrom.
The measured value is 0.02 mag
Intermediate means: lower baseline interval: 8.04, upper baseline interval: 8.32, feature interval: 8.09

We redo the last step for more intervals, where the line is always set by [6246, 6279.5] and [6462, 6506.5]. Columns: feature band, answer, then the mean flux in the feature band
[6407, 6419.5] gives -0.04 mag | 8.22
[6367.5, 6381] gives -0.07 mag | 8.34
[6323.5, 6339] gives -0.05 mag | 8.01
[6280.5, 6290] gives -0.09 mag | 8.2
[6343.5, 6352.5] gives -0.07 mag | 8.23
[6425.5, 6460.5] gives -0.05 mag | 8.36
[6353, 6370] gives -0.06 mag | 8.2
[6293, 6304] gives -0.08 mag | 8.16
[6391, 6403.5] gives -0.04 mag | 8.17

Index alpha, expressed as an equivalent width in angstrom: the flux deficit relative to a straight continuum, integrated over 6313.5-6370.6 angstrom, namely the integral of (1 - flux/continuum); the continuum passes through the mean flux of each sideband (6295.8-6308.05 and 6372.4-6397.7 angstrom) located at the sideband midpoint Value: 1.0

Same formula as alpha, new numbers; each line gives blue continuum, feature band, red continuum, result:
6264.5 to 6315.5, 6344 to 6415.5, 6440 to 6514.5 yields -0.7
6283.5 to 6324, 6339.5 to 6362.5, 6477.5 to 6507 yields -0.3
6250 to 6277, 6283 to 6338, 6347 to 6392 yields -1.9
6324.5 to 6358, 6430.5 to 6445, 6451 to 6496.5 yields 0.3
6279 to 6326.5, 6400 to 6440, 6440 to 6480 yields 0.7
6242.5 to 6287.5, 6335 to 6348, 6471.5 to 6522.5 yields -0.8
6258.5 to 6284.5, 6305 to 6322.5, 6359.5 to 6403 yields 0.2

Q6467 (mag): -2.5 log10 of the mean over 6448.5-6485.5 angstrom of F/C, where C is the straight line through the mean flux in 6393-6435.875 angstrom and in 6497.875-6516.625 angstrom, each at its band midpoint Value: -0.051 mag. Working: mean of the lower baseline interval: 8.13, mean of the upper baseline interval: 7.91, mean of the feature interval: 8.4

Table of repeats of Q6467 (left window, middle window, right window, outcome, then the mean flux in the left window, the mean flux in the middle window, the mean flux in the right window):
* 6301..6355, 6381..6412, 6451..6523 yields 0.00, 8.05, 8.14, 8.22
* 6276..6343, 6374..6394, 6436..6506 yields -0.02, 8.04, 8.3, 8.22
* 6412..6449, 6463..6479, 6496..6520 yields -0.03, 8.22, 8.33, 7.96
